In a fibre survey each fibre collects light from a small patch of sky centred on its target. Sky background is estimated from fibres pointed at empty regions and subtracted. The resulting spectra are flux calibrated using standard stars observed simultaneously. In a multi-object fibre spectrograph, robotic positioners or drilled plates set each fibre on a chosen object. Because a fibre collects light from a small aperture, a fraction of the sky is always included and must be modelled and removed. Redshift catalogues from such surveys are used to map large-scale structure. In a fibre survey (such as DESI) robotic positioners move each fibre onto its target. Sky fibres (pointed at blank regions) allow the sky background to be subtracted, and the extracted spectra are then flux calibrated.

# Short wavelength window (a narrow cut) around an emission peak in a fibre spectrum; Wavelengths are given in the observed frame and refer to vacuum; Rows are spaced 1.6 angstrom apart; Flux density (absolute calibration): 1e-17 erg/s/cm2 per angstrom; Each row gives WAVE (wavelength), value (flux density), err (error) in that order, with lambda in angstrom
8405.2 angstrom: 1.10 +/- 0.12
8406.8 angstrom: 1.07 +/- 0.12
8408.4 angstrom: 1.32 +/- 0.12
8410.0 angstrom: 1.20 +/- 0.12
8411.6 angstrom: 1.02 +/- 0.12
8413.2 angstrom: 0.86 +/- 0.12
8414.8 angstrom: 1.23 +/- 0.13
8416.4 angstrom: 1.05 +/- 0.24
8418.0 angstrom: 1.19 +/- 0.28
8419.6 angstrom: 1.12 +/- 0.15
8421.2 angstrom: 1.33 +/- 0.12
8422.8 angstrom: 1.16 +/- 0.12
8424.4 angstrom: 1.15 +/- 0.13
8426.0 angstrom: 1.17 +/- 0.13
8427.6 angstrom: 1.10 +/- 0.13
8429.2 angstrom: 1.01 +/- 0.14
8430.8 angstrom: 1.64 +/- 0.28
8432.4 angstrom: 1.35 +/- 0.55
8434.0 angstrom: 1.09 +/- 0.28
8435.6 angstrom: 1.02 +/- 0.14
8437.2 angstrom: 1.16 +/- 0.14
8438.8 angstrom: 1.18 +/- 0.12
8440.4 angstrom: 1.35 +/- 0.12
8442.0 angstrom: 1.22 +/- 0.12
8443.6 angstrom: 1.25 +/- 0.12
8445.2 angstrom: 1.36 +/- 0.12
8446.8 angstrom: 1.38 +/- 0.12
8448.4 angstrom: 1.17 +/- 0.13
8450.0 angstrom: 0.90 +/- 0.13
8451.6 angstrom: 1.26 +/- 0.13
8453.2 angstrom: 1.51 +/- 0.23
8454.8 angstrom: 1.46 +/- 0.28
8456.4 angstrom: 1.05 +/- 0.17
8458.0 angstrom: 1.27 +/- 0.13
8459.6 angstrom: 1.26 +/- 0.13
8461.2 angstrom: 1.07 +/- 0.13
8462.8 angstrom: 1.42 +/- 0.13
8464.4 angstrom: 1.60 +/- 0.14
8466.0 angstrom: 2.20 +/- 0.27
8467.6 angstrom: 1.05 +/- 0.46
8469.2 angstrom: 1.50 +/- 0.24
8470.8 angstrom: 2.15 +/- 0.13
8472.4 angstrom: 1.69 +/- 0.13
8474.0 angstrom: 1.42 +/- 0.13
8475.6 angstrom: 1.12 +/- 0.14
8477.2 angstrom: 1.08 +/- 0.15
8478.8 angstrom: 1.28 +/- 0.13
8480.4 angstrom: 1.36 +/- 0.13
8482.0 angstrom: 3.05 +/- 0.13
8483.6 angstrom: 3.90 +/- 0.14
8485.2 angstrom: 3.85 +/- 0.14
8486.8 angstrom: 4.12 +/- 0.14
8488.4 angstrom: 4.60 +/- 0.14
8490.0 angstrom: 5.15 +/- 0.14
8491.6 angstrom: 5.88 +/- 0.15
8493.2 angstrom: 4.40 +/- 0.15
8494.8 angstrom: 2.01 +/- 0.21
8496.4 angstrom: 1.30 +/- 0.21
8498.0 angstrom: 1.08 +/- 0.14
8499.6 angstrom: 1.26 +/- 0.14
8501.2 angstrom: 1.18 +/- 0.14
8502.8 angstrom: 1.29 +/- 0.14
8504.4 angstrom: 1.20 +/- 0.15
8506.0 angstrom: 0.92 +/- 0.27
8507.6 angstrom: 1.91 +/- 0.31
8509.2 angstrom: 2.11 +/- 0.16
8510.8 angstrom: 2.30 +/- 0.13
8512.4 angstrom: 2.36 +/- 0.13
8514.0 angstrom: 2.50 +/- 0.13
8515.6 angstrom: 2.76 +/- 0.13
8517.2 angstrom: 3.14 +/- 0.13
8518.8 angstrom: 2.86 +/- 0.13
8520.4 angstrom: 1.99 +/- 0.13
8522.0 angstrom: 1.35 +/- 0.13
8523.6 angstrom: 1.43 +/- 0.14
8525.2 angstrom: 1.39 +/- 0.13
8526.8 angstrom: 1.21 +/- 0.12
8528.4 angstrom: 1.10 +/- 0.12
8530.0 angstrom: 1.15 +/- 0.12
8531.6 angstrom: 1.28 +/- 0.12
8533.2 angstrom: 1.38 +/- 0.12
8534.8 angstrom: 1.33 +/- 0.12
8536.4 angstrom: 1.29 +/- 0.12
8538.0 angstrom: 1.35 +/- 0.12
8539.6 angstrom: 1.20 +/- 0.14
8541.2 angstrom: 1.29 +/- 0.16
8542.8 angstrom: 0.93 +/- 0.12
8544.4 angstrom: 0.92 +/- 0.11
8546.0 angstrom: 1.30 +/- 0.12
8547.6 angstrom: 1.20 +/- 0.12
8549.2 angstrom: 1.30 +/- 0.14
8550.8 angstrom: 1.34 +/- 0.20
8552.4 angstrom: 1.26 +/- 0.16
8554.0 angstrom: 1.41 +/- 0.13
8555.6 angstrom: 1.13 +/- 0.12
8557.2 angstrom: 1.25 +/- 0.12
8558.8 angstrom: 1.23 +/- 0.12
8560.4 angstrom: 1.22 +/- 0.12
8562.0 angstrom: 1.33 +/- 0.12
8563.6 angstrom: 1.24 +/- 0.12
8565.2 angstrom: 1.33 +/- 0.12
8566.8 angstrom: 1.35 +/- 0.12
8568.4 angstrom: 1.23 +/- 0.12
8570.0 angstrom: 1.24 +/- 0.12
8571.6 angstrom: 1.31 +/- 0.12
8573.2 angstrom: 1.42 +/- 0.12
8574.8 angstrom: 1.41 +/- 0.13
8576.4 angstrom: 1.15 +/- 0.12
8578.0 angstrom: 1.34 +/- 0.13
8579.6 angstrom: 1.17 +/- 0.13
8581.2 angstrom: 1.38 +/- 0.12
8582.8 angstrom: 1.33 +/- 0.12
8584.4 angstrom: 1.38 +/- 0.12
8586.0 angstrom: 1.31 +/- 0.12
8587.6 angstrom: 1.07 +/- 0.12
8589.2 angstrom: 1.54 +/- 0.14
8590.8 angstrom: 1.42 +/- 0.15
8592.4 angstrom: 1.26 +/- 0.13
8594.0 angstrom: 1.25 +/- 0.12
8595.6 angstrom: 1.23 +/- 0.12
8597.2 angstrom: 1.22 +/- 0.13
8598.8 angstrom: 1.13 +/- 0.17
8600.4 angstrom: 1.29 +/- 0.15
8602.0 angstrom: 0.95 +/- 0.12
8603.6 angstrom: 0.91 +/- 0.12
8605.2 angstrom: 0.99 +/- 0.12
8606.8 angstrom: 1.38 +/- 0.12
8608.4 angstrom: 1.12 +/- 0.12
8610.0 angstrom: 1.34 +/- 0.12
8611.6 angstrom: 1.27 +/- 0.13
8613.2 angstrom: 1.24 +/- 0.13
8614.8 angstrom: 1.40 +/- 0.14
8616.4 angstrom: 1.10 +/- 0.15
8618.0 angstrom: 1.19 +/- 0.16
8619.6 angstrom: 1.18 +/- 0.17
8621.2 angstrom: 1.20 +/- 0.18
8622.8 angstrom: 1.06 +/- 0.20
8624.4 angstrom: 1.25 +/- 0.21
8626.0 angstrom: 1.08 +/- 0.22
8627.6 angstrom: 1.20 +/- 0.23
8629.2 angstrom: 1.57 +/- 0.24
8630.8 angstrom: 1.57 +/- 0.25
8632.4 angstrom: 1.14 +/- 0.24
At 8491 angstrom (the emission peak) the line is H-alpha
